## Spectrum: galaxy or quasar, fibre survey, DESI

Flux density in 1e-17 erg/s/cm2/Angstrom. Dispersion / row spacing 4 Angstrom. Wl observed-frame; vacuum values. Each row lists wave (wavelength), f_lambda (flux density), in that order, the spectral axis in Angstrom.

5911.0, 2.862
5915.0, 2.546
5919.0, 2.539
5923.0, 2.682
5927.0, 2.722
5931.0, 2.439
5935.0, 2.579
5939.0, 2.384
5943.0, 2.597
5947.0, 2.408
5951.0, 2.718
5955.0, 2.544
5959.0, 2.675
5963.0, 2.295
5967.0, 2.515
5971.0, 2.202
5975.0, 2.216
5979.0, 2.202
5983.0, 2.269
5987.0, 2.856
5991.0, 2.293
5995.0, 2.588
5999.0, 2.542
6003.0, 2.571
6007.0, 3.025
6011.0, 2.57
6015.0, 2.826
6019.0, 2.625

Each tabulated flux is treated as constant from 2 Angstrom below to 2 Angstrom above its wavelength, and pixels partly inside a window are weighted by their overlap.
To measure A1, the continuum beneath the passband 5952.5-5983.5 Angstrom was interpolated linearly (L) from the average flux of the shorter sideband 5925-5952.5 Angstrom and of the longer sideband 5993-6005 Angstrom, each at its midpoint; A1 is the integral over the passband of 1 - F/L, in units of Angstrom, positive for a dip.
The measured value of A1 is 2.2 Angstrom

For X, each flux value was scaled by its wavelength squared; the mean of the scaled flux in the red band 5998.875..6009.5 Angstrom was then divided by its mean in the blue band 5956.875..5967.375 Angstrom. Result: 1.1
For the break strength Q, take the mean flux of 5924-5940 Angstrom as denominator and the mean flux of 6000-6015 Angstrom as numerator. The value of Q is 1.07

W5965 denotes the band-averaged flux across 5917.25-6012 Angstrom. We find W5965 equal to 2.52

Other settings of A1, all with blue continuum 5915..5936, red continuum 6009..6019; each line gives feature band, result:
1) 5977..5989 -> 0.94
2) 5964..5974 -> 1.13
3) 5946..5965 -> 0.62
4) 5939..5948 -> 0.42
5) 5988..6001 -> 0.77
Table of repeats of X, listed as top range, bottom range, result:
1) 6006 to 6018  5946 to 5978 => 1.16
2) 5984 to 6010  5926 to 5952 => 1.06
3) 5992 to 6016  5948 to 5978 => 1.11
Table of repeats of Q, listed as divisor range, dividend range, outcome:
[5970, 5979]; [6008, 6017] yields 1.24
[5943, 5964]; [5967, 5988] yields 0.92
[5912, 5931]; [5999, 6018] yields 1.04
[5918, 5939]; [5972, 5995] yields 0.92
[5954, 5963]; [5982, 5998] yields 0.99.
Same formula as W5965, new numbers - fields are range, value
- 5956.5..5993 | 2.39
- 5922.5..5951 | 2.55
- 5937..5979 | 2.44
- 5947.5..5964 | 2.56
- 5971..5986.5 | 2.29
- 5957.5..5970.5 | 2.45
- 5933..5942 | 2.49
